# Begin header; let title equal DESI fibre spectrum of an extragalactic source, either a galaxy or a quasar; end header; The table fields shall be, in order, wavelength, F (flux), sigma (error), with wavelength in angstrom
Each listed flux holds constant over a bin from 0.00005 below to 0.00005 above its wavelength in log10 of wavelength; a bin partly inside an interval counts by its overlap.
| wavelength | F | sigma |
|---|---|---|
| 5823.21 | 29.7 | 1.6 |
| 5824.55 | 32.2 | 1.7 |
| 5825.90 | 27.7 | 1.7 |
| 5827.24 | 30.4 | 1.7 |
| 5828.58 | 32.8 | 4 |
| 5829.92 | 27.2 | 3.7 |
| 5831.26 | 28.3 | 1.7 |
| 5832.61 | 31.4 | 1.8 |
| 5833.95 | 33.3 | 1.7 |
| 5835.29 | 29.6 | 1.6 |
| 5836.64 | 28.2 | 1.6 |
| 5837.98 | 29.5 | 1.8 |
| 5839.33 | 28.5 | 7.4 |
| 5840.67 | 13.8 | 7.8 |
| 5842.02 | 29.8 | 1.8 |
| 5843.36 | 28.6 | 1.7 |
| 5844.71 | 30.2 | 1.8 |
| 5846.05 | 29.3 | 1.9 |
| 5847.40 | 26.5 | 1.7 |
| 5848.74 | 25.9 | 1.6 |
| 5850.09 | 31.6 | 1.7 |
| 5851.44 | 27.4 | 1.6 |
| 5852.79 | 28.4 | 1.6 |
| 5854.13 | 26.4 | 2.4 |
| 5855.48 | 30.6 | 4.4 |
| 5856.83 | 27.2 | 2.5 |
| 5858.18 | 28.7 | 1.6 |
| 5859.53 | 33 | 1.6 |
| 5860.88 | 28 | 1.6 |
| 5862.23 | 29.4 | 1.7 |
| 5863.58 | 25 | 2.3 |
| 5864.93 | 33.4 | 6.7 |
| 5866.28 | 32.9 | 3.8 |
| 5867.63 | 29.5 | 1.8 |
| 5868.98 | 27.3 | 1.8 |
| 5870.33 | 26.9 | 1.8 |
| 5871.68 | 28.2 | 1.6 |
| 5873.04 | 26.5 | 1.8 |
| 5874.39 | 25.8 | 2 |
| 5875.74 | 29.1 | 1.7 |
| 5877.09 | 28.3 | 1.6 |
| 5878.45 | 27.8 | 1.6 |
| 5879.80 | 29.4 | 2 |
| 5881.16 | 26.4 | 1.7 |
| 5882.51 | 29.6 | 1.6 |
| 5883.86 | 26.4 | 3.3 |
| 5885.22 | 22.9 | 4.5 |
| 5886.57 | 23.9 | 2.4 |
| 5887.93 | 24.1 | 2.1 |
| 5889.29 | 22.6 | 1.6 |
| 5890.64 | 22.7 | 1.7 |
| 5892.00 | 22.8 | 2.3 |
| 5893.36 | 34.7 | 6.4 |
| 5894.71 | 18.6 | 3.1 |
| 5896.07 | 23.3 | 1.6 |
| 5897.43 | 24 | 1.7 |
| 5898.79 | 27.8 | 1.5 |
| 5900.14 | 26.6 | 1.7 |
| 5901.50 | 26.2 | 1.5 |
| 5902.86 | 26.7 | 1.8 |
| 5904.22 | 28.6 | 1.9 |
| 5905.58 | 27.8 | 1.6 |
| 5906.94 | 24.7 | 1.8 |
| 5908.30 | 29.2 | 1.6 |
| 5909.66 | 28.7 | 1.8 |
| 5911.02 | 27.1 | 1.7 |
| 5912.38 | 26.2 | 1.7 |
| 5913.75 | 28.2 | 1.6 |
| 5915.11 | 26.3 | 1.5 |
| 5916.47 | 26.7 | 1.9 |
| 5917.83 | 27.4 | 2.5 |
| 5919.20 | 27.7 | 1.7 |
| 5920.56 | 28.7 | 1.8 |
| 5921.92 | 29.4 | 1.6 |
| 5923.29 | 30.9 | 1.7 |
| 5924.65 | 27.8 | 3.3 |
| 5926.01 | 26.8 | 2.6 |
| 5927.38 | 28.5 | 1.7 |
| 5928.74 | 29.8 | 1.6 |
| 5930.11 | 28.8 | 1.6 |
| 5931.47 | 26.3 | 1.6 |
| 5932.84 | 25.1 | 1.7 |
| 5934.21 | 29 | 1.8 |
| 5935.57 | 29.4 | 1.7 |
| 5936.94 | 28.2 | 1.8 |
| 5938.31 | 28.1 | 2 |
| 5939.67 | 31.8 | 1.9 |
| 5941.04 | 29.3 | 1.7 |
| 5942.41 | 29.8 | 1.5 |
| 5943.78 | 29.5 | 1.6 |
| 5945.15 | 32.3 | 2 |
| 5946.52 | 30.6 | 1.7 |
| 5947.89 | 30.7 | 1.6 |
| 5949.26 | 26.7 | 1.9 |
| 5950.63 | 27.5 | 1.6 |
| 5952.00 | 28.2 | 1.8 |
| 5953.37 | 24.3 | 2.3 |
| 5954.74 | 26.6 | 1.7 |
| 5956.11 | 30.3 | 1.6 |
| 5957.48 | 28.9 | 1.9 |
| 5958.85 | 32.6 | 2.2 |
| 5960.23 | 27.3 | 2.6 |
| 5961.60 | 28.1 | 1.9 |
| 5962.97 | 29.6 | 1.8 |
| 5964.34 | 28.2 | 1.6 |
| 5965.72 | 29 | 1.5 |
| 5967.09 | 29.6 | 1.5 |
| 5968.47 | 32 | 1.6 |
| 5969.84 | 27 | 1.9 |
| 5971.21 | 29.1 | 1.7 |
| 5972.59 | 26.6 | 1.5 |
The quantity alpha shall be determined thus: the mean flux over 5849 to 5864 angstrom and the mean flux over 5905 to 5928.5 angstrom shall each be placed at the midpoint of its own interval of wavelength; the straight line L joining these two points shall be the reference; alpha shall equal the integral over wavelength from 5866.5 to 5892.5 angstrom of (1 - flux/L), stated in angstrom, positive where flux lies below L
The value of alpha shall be 1.7 angstrom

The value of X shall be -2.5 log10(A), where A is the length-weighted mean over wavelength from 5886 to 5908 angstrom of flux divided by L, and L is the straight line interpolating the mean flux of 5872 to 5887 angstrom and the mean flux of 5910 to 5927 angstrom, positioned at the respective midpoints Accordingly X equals 0.08 mag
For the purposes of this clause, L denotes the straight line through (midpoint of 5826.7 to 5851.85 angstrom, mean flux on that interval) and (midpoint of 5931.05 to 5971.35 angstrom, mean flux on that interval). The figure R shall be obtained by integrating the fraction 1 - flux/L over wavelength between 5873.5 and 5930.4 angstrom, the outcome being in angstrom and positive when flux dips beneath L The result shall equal 3.7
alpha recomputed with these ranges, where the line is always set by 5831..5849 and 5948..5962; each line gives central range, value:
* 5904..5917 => 0.4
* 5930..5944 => -0.2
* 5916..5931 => -0.1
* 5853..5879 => -0.5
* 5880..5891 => 1.2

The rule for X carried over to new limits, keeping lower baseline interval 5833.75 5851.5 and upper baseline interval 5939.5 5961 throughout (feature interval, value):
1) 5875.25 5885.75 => 0.03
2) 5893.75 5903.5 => 0.14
